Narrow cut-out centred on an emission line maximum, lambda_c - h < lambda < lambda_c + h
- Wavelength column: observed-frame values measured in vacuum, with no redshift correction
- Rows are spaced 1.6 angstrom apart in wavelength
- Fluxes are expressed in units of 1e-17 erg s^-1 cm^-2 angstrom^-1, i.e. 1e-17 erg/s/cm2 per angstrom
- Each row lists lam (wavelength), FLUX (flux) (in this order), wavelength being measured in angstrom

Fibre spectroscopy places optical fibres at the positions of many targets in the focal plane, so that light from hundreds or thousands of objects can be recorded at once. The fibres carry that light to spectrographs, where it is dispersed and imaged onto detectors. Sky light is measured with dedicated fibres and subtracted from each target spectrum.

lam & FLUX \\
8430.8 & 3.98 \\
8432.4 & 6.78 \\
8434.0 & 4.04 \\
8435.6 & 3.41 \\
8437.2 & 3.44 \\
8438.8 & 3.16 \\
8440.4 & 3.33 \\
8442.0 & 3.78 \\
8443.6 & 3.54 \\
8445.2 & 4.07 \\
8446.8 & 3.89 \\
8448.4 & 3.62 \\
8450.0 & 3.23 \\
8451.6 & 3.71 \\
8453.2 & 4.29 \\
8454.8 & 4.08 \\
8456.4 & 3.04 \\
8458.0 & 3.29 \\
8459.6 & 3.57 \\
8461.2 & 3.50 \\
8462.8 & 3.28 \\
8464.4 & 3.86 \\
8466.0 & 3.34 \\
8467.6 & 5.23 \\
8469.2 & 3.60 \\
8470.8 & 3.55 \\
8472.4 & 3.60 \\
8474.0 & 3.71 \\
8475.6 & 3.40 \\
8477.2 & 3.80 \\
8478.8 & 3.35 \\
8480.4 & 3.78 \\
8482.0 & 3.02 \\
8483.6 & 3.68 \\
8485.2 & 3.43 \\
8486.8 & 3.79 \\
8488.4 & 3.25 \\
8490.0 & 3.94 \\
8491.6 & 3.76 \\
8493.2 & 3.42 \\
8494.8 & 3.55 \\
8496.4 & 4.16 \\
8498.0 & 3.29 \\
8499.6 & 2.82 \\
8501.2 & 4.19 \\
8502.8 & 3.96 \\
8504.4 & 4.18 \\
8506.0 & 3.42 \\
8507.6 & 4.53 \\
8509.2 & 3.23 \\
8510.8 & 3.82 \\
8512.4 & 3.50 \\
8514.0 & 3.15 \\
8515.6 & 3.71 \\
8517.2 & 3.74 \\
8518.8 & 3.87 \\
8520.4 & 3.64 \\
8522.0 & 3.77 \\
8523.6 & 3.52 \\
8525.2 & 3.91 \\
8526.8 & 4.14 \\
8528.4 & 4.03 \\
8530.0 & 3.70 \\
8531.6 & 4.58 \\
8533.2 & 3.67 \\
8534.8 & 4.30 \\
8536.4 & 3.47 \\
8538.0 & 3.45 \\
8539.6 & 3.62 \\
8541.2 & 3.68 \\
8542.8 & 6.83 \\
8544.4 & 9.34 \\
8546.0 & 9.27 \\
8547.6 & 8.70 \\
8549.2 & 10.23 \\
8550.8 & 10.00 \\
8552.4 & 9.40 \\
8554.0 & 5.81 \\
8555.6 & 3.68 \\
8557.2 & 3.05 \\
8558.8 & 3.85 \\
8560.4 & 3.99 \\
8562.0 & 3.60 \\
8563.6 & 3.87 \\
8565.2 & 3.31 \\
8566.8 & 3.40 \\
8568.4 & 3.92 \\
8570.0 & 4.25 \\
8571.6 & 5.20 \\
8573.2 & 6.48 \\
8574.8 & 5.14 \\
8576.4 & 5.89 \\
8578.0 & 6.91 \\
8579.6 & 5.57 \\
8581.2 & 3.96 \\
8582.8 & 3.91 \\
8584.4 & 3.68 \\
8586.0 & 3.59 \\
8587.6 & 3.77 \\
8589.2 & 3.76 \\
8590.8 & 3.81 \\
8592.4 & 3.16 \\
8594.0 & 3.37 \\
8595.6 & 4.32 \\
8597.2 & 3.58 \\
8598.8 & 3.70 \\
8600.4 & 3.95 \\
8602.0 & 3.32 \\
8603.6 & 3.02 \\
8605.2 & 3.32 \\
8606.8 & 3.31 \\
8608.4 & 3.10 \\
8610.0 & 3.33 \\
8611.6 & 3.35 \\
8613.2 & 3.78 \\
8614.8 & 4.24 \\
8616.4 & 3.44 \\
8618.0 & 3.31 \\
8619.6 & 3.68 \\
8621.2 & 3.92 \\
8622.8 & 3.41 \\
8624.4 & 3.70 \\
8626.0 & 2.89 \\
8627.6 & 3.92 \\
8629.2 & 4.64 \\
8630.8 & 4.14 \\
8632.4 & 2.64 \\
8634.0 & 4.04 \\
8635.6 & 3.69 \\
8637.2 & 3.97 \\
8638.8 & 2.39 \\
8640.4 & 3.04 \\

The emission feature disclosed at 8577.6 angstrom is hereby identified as [N II]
